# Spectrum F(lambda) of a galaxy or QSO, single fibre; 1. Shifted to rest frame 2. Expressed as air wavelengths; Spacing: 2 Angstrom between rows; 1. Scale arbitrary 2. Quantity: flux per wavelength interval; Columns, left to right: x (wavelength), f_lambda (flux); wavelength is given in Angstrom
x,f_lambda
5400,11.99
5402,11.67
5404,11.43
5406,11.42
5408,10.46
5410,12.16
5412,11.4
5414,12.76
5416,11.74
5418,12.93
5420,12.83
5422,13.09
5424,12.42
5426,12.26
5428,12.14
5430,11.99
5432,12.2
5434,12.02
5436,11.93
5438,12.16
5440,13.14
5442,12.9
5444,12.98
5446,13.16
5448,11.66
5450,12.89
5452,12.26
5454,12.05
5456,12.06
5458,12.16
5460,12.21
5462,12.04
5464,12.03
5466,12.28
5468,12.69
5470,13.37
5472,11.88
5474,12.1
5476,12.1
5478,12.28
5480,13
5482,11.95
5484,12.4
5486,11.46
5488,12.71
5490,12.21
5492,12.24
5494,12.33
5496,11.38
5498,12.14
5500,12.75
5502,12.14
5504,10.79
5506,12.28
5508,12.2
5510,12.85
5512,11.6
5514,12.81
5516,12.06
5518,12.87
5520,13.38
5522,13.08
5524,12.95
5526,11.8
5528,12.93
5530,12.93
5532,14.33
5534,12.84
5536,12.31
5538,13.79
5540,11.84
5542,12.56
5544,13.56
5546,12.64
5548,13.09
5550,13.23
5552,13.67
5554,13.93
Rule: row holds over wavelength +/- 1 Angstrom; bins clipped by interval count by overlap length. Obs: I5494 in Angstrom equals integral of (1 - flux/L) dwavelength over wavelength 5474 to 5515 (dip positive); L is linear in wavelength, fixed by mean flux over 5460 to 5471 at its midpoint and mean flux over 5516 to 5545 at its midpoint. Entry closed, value 1.55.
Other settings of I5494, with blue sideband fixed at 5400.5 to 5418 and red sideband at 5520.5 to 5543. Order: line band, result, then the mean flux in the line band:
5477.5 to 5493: 0.2 Angstrom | 12.3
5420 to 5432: -0.5 Angstrom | 12.4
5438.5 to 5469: -0.8 Angstrom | 12.4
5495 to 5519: 0.9 Angstrom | 12.2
